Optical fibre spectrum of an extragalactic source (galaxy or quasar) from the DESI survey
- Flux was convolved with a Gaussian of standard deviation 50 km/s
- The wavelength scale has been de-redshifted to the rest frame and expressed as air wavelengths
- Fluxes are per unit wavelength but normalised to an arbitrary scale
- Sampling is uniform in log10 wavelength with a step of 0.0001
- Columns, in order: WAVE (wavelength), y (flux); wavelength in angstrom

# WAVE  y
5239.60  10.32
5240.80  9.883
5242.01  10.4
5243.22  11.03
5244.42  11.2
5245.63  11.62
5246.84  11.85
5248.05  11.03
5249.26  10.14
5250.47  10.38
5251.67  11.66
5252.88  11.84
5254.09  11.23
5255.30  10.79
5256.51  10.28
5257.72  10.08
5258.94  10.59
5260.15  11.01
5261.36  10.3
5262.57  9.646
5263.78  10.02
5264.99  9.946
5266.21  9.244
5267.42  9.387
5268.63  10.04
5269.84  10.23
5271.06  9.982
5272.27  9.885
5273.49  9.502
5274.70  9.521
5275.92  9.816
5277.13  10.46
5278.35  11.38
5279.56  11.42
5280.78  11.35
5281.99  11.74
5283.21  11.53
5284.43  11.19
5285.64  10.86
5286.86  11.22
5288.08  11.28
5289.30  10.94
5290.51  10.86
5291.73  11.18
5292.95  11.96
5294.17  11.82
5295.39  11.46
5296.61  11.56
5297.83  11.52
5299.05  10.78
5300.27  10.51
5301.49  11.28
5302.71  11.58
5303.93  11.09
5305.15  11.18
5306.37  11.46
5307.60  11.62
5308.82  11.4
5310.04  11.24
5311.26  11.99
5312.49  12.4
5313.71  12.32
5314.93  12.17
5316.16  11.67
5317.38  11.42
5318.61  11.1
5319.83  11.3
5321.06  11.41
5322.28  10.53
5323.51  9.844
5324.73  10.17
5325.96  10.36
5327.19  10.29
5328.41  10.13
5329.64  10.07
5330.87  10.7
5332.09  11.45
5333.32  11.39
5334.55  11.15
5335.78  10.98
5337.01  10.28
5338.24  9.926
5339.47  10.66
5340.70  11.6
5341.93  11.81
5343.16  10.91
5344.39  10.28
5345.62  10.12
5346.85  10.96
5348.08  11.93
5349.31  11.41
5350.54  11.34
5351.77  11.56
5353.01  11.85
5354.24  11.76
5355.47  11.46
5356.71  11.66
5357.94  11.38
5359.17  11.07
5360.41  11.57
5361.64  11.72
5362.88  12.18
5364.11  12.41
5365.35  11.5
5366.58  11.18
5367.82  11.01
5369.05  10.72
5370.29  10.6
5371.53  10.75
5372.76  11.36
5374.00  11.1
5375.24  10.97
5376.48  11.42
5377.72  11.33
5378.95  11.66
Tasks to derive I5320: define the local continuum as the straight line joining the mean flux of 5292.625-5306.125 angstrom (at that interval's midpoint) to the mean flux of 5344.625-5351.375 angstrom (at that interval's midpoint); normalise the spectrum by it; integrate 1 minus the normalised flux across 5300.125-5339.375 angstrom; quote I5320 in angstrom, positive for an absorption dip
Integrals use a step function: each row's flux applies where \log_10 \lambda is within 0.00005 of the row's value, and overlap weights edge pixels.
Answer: 0.6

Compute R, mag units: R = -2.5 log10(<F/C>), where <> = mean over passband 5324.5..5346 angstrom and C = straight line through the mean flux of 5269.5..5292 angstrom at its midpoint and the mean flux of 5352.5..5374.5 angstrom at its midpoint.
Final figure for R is 0.05 mag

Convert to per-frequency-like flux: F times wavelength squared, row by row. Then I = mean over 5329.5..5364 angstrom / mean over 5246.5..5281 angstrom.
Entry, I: 1.1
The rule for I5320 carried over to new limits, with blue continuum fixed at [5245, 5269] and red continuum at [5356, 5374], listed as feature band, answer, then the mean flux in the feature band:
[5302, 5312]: -0.48 angstrom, 11.5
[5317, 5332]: 0.58 angstrom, 10.6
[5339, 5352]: 0.09 angstrom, 11.1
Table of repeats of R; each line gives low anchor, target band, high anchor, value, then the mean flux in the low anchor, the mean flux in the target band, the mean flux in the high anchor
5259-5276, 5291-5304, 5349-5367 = -0.09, 9.92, 11.3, 11.6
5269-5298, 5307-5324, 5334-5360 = -0.04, 10.9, 11.5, 11.2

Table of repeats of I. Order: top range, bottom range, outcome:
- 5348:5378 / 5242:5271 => 1.12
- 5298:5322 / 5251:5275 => 1.14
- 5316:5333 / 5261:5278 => 1.11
